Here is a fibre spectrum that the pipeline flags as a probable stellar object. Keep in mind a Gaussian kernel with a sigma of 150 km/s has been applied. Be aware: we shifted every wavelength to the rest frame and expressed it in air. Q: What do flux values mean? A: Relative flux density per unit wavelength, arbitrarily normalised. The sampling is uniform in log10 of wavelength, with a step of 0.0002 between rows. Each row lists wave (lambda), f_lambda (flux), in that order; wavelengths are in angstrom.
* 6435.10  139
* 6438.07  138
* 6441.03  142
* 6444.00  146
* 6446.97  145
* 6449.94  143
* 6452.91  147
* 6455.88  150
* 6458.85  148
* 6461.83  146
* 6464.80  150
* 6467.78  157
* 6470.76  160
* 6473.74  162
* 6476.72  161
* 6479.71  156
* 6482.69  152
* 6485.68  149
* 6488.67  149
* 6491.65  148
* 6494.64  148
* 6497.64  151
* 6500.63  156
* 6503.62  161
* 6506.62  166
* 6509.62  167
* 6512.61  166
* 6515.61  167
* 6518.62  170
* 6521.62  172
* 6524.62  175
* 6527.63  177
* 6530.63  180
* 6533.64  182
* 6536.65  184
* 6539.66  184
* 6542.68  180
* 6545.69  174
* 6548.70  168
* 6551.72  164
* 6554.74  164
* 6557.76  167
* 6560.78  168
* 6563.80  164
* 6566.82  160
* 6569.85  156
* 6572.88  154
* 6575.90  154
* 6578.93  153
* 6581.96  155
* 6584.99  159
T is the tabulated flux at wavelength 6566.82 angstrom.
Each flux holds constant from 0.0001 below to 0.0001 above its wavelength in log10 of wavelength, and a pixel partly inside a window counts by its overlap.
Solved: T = 160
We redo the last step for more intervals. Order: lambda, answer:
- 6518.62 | 170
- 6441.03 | 142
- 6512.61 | 166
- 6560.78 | 168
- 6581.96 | 155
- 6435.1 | 139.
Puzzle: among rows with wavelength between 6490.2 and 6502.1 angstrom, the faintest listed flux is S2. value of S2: 148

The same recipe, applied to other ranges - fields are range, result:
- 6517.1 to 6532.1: 170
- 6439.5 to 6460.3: 142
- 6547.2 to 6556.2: 164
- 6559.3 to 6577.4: 154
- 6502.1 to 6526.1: 161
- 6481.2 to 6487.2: 149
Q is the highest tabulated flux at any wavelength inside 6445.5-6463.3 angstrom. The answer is 150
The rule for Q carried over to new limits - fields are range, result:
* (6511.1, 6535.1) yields 182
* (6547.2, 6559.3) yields 168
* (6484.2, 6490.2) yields 149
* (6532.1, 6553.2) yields 184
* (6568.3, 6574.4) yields 156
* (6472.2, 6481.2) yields 162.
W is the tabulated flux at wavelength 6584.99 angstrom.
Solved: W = 159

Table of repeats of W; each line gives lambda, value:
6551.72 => 164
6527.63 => 177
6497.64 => 151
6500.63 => 156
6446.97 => 145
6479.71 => 156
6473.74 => 162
